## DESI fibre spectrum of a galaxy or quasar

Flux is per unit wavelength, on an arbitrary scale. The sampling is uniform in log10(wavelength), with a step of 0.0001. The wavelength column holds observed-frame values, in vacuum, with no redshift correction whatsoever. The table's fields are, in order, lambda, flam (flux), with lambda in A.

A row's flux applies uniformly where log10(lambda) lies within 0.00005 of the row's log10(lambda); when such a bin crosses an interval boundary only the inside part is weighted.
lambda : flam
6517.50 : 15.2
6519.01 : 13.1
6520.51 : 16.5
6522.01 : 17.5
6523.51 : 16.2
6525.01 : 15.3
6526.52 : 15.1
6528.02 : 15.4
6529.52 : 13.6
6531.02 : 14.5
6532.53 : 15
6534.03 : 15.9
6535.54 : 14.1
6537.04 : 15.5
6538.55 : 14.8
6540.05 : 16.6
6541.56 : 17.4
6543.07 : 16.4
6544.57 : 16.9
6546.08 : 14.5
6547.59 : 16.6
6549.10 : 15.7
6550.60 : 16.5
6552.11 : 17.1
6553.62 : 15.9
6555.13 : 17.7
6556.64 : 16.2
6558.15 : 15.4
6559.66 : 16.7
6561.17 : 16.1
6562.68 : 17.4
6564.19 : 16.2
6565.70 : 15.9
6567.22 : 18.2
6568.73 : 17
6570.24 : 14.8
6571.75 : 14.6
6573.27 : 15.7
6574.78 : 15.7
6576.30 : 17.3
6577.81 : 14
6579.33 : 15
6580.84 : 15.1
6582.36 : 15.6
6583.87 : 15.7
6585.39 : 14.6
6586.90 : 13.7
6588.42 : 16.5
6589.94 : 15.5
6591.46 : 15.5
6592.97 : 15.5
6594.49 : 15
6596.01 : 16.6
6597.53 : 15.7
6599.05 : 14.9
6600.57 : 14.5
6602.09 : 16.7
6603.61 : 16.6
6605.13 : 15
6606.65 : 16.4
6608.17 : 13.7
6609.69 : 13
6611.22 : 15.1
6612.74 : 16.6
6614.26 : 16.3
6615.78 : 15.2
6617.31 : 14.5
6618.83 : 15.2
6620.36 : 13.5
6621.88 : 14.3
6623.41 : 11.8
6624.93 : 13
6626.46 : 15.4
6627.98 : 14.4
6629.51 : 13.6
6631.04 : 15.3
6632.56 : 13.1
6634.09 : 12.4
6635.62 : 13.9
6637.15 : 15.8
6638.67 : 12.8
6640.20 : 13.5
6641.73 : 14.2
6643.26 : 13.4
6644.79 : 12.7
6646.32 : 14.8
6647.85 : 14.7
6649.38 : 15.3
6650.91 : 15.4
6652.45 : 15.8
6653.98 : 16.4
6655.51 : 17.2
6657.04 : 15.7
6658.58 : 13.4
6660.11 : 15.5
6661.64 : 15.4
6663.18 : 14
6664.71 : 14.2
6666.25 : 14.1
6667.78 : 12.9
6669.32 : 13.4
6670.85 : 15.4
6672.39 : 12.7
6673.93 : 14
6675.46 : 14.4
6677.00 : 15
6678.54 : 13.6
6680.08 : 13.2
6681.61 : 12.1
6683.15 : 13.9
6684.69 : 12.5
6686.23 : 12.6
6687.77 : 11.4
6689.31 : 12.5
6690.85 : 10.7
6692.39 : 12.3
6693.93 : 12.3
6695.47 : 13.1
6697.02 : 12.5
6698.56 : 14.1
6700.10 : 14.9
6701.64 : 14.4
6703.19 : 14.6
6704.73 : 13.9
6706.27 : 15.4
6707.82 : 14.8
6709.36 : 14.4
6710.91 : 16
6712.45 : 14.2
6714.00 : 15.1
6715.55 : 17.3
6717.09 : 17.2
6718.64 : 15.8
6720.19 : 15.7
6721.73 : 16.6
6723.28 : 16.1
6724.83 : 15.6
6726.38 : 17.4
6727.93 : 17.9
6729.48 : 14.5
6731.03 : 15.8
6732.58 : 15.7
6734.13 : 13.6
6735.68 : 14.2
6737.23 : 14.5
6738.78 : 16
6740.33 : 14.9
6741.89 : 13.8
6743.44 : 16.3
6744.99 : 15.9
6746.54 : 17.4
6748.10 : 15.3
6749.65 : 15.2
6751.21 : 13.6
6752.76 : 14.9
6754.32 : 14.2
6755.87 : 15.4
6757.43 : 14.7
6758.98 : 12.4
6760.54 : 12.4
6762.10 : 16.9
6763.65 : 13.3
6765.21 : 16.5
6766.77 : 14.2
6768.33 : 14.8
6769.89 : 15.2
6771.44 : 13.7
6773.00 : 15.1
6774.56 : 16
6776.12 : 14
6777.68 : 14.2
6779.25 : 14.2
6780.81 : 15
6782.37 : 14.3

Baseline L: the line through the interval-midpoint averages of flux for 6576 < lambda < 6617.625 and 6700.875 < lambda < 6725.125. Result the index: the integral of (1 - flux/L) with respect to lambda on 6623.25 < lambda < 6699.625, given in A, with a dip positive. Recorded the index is 7.6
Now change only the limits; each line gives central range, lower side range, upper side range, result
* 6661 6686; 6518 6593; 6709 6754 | 3.0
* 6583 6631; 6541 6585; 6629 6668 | 0.9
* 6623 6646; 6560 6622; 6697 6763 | 2.5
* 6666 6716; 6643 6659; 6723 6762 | 4.5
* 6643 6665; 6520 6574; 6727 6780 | 0.6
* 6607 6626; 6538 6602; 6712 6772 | 1.6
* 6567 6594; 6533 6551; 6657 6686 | -0.4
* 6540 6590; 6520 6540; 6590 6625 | -2.6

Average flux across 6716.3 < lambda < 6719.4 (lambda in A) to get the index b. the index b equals 16.5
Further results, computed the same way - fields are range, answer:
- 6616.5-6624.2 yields 13.9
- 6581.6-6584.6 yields 15.7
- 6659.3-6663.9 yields 15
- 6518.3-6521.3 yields 14.9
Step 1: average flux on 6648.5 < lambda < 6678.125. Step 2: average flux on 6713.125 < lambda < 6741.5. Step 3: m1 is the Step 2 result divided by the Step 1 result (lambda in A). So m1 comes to 1.07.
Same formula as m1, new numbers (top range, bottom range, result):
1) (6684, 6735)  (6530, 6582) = 0.91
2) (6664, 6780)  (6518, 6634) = 0.94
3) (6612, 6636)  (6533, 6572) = 0.88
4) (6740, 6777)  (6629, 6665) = 1.02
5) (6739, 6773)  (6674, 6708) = 1.11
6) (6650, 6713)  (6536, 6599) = 0.88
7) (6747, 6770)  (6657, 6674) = 1.03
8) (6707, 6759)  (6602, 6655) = 1.06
